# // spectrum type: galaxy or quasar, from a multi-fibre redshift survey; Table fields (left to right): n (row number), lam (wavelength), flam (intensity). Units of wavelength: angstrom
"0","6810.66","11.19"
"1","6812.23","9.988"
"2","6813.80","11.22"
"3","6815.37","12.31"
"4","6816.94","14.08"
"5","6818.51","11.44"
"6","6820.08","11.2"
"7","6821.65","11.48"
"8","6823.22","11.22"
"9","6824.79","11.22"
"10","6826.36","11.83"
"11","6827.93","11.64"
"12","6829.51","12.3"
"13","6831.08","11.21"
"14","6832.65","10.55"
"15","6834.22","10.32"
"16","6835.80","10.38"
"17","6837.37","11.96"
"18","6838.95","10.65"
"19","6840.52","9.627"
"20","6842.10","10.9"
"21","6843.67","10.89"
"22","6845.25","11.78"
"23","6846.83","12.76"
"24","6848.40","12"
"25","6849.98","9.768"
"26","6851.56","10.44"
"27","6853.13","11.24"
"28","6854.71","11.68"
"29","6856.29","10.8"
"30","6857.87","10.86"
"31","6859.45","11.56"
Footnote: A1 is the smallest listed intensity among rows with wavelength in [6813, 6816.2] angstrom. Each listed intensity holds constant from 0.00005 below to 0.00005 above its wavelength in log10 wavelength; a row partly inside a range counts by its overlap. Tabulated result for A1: 11.22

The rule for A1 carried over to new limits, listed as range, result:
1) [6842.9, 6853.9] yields 9.768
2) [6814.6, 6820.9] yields 11.2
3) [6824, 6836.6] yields 10.32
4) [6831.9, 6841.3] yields 9.627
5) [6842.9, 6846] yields 10.89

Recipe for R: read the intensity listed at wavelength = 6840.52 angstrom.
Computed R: 9.627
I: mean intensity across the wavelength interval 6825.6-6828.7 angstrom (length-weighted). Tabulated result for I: 11.7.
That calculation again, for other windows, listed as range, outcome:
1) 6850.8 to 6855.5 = 11.1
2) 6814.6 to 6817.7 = 13.2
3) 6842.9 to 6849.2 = 11.9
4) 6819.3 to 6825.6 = 11.3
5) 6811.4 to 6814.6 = 10.6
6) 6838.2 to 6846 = 10.8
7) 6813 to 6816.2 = 11.8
